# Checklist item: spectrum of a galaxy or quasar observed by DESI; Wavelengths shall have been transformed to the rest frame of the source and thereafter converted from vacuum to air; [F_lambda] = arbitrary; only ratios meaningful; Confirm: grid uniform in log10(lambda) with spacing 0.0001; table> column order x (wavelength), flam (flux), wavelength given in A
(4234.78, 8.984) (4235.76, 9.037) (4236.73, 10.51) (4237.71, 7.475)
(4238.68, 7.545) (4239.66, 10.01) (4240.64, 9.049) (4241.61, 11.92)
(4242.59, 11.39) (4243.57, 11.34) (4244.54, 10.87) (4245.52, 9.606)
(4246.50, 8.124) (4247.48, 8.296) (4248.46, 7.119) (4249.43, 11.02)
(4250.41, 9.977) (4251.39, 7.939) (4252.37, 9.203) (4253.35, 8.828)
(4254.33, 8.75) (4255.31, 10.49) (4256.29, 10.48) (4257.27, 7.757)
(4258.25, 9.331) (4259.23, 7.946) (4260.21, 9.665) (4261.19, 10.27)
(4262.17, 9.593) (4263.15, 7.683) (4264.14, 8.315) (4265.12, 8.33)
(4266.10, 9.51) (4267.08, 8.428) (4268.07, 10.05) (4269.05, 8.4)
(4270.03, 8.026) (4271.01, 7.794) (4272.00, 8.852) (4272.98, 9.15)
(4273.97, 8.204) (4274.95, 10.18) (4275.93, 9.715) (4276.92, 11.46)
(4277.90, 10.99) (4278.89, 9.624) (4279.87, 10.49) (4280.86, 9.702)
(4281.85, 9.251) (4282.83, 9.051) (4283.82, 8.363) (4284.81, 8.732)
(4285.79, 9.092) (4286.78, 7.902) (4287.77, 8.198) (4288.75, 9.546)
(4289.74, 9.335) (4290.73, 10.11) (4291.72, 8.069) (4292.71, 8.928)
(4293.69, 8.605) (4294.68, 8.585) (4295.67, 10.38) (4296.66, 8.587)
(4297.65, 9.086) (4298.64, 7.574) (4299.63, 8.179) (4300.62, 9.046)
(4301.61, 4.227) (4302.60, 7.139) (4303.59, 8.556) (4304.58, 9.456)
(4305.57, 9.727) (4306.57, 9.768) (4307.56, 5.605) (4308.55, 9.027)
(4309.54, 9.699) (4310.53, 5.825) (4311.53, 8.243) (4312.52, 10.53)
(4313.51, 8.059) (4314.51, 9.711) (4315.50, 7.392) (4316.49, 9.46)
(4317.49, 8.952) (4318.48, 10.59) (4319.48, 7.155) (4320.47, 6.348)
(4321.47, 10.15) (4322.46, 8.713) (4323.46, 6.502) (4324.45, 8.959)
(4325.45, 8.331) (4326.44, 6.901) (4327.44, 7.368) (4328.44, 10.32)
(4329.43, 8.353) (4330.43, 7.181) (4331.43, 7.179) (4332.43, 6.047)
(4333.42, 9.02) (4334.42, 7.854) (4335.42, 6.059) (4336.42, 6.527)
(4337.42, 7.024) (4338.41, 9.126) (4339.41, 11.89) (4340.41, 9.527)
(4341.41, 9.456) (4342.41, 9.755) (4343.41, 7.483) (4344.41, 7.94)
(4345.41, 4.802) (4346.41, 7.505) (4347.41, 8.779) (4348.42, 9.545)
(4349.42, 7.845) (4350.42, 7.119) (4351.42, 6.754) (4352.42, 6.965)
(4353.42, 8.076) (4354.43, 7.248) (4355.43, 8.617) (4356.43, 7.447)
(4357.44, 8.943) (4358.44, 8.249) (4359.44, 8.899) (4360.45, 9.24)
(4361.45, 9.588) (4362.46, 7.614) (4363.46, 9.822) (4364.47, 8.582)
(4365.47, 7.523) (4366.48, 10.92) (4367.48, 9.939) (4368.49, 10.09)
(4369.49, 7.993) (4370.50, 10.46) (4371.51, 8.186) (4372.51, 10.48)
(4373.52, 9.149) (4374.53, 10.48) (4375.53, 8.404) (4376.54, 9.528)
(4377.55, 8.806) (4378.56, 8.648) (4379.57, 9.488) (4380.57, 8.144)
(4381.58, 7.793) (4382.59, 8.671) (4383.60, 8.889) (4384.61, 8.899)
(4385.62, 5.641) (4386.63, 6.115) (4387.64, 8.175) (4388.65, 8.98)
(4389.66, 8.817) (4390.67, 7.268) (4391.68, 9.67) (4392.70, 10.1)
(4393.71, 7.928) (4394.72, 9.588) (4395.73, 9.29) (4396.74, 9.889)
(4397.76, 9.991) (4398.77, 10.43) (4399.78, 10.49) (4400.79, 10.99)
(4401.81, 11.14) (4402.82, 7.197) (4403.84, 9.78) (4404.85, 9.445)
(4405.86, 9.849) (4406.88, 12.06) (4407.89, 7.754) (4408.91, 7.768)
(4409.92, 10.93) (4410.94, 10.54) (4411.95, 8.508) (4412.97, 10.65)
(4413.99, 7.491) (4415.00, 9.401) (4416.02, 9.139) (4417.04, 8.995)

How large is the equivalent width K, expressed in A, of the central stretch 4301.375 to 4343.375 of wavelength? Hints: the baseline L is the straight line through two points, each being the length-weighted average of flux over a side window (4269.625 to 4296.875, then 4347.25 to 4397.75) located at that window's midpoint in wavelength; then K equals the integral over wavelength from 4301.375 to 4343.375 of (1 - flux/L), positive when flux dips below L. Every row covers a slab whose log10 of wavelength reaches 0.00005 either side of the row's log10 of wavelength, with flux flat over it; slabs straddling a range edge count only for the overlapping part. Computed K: 3.1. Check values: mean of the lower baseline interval 9.19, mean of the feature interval 8.3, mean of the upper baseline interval 8.68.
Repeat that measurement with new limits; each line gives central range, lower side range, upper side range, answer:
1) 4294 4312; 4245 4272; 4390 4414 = 1.7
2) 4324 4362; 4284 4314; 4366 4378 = 4.3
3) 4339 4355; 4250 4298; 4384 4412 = 1.8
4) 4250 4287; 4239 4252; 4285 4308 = 0.0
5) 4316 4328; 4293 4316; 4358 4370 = 0.4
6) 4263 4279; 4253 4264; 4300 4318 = -0.3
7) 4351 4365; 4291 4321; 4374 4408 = 0.9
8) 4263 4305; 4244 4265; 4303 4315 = 0.0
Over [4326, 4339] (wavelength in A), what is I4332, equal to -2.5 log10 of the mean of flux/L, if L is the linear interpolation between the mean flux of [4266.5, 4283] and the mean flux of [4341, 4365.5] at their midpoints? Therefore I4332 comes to 0.11 mag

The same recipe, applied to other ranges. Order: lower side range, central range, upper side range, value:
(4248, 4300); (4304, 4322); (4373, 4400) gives 0.04 mag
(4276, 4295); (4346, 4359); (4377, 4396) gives 0.10 mag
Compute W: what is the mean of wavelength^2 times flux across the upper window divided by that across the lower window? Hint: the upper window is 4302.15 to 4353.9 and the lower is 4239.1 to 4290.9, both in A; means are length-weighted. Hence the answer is 0.9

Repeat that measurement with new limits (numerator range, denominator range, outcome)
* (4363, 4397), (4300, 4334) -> 1.11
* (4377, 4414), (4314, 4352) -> 1.15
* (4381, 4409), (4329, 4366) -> 1.14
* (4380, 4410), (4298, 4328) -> 1.14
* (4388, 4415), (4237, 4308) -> 1.11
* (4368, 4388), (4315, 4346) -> 1.09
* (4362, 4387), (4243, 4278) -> 1.01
